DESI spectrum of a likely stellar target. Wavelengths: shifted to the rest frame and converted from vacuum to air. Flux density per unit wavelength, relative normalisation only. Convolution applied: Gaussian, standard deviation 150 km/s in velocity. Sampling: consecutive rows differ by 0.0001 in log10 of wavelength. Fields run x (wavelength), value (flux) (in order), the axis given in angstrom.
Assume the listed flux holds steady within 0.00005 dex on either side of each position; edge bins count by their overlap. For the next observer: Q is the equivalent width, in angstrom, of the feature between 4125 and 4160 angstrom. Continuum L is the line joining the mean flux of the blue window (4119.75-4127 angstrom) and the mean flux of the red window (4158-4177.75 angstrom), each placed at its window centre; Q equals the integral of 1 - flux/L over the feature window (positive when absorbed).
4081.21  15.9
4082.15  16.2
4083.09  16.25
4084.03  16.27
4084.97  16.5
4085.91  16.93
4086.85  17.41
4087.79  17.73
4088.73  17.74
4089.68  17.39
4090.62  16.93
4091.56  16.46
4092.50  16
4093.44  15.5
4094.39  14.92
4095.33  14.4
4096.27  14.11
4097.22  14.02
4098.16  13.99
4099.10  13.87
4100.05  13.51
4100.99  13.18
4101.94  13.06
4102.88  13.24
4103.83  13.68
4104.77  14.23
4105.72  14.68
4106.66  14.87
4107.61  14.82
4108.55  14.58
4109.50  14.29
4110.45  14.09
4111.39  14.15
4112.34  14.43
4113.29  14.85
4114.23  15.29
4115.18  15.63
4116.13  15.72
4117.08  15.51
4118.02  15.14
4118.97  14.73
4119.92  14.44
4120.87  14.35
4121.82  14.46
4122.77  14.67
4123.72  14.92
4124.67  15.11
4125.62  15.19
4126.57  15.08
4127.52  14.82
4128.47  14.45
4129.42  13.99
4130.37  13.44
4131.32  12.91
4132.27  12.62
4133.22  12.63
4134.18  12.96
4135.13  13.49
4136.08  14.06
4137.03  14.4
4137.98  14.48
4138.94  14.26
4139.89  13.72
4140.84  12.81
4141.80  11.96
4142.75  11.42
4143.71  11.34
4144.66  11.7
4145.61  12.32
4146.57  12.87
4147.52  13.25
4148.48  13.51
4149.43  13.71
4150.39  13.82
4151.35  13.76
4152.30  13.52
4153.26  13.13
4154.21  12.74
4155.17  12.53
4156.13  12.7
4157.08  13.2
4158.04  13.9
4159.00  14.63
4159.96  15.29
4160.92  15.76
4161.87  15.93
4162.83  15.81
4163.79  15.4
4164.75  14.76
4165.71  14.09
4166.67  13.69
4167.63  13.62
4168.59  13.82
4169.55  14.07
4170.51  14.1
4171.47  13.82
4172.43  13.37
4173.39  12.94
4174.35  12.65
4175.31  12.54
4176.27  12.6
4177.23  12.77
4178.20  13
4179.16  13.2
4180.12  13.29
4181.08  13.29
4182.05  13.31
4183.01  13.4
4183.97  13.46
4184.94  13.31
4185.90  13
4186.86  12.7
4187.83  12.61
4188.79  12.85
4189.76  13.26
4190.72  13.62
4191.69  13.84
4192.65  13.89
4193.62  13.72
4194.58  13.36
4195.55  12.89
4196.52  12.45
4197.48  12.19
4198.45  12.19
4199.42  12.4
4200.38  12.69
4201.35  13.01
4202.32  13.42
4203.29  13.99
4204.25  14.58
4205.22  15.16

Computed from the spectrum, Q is 2.6 angstrom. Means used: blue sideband 14.8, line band 13.4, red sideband 14.1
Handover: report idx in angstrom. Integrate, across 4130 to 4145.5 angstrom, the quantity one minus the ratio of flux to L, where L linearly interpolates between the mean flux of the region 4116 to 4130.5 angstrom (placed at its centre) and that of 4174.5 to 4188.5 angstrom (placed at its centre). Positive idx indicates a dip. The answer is 1.45 angstrom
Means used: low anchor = 14.8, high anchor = 13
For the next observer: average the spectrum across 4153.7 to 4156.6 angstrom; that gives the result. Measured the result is 12.7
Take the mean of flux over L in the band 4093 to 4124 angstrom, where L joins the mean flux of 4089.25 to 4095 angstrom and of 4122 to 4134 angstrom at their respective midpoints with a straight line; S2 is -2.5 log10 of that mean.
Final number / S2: 0.05 mag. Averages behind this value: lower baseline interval 16.2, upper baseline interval 14.1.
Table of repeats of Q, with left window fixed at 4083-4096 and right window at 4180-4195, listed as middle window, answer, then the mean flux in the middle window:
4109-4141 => 2.02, 14.3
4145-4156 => 1.01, 13.2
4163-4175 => 0.01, 13.9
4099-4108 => 1.17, 13.9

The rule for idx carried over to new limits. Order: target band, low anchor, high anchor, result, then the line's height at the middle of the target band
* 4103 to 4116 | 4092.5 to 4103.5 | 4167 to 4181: -0.6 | 13.9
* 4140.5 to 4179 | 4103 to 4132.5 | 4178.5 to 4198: 0.7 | 13.7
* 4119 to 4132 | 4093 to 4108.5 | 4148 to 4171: -0.3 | 14.1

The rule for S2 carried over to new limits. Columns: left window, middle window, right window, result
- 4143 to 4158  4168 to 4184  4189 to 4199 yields -0.02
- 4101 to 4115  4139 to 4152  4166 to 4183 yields 0.07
